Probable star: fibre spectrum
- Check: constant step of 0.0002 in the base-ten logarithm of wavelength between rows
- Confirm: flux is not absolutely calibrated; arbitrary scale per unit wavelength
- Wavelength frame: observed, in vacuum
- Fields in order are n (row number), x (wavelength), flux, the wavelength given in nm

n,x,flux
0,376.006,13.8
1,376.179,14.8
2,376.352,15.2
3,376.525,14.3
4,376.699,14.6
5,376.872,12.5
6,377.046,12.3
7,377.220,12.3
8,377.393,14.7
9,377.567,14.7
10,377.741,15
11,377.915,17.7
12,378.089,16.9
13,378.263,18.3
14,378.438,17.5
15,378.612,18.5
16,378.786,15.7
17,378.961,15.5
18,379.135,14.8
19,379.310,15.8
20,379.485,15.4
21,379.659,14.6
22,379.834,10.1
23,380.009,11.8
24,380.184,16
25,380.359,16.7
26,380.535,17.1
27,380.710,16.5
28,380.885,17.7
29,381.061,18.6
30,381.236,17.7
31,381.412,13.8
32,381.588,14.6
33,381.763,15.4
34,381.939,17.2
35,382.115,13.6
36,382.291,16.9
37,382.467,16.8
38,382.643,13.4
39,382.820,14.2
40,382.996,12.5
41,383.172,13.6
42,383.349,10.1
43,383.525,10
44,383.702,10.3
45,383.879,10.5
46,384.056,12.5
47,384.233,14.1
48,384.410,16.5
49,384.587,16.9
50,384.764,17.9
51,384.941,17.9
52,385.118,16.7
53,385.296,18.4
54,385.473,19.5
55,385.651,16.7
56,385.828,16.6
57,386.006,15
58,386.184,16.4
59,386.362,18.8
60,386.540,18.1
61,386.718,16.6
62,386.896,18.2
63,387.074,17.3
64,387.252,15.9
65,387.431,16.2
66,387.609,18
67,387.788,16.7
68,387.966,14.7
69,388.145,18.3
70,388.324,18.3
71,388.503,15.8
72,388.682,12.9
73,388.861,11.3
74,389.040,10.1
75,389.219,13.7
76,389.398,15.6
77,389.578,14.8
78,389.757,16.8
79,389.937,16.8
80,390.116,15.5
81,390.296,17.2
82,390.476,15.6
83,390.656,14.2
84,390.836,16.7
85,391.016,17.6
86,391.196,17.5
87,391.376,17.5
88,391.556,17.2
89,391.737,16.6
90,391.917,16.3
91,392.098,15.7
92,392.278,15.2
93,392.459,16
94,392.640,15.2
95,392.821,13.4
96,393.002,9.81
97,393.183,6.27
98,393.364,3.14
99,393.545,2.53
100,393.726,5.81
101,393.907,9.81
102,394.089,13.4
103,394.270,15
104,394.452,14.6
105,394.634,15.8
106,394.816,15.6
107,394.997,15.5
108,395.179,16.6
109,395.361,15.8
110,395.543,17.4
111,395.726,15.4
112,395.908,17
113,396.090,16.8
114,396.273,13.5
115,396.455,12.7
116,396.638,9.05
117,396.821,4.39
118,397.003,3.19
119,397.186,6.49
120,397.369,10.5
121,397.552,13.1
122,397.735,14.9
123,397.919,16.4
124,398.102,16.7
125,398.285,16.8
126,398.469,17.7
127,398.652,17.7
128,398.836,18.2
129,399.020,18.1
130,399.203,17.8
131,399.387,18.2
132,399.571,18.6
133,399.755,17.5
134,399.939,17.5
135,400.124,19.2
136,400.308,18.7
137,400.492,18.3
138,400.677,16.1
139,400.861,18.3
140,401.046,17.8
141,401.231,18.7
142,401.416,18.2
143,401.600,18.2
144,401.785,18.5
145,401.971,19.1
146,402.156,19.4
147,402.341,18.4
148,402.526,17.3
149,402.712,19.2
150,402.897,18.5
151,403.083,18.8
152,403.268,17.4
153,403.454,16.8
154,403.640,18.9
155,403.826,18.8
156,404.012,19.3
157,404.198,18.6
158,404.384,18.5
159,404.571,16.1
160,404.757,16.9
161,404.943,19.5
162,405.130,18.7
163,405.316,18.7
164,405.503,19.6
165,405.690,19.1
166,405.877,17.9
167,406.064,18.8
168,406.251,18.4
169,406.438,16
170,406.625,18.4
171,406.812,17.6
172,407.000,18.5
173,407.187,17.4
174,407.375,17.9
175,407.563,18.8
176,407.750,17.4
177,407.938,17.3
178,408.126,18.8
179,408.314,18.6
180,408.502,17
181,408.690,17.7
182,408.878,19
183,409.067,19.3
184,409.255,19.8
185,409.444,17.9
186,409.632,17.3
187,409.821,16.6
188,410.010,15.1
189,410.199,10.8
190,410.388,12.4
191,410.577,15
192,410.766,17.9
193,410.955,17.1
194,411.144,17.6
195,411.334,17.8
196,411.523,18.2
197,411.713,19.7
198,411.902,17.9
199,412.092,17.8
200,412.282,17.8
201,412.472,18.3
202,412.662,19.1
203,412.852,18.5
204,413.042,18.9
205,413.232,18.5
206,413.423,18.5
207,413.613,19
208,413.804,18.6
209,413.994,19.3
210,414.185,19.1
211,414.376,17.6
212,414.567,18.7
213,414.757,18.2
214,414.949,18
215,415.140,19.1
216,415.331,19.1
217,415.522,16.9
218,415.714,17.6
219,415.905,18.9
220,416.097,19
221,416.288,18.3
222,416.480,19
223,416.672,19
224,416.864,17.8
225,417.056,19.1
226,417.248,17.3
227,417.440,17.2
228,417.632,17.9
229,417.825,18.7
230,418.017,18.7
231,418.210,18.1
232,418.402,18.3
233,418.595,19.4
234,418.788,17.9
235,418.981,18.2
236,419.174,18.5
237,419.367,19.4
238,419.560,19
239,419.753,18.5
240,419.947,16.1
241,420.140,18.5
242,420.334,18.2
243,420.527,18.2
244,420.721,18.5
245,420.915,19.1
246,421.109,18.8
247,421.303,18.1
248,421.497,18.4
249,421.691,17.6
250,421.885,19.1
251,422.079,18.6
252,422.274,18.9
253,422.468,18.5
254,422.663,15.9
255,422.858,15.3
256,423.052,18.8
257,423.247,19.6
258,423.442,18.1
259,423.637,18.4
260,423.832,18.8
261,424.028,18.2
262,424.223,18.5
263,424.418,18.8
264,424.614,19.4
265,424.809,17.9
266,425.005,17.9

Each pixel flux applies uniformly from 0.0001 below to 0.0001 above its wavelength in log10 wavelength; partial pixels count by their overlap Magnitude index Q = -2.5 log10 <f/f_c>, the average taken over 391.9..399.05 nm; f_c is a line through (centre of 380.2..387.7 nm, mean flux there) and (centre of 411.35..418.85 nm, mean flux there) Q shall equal 0.27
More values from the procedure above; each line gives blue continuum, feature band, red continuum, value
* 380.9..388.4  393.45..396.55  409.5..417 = 0.20 mag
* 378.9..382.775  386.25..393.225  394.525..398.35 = -0.10 mag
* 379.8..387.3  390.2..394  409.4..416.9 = 0.21 mag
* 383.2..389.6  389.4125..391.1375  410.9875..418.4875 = -0.02 mag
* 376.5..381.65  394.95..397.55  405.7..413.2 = 0.32 mag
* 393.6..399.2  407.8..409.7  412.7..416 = -0.08 mag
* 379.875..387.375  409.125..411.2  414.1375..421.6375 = 0.10 mag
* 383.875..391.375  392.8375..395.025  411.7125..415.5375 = 0.50 mag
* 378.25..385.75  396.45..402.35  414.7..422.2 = 0.06 mag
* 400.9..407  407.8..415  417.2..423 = 0.03 mag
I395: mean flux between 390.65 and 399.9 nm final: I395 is 14.1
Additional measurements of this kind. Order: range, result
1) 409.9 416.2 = 17.8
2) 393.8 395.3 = 14.5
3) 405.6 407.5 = 18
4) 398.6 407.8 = 18.2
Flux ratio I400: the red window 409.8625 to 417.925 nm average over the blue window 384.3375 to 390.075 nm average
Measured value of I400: 1.1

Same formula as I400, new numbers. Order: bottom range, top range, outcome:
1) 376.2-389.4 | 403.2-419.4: 1.17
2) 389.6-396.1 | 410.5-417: 1.28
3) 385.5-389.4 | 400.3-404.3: 1.14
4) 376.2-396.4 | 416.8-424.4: 1.22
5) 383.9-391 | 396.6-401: 0.95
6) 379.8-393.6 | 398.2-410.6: 1.18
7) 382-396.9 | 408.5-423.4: 1.23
